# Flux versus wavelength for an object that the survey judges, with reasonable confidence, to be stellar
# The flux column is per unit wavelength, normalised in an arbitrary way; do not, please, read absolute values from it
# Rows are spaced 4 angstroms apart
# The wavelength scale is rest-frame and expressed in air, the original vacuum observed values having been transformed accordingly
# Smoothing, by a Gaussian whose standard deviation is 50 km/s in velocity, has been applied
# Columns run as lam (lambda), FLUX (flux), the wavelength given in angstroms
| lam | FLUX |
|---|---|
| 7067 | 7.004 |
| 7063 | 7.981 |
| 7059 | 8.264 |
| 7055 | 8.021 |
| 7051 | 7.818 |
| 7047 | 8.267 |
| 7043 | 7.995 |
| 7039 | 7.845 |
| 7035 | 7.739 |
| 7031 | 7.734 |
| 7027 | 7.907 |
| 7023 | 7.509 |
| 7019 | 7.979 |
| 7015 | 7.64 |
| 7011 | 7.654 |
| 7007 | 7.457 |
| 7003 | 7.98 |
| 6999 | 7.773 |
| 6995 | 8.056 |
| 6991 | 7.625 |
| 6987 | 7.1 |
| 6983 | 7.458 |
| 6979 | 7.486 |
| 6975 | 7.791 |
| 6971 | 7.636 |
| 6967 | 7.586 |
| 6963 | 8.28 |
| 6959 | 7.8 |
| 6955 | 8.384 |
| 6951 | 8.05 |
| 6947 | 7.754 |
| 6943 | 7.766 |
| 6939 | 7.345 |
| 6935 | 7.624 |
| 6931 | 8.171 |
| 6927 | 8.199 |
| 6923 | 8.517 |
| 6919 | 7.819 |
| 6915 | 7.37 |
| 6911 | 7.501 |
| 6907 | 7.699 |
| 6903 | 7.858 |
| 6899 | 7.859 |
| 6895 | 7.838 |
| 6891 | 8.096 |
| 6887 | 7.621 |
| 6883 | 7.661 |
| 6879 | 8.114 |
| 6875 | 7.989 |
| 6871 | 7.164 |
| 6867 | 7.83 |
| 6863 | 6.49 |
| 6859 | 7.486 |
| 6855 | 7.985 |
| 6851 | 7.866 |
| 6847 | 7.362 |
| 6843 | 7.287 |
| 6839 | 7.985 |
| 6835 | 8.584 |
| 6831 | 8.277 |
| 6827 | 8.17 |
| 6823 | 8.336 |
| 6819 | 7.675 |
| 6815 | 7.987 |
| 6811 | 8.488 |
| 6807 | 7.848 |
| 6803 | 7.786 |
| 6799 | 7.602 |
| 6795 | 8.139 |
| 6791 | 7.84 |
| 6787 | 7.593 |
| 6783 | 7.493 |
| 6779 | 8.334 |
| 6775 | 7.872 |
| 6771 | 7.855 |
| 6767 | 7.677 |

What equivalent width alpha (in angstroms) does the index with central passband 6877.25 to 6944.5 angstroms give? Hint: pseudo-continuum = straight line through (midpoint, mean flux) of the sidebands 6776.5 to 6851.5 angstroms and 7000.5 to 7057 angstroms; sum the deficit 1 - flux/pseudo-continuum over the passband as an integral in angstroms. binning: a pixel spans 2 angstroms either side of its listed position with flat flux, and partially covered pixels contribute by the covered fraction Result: 0.5 angstroms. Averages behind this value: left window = 7.93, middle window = 7.83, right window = 7.82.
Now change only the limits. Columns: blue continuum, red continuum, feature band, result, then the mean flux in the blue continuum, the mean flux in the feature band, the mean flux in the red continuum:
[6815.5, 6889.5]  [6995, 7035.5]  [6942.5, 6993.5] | 0.1 angstroms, 7.78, 7.75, 7.75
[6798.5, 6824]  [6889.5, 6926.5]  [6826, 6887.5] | 1.4 angstroms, 7.97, 7.74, 7.85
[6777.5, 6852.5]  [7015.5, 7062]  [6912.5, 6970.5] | 0.2 angstroms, 7.93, 7.89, 7.91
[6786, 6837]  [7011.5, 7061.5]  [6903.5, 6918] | 0.7 angstroms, 8.03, 7.58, 7.89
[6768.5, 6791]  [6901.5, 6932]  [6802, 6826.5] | -0.6 angstroms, 7.83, 8.04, 7.88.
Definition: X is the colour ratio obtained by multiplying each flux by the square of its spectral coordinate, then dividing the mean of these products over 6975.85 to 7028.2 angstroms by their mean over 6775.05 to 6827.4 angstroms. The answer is 1.02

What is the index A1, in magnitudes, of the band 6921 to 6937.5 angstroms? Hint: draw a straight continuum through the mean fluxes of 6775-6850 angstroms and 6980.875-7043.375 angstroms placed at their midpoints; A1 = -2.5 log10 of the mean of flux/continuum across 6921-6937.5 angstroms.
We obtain -0.04 mag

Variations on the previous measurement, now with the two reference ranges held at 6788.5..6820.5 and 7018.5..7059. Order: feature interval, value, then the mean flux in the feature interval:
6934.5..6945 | 0.047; 7.57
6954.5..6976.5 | 0.003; 7.88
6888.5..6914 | 0.017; 7.79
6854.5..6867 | 0.084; 7.32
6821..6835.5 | -0.053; 8.32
